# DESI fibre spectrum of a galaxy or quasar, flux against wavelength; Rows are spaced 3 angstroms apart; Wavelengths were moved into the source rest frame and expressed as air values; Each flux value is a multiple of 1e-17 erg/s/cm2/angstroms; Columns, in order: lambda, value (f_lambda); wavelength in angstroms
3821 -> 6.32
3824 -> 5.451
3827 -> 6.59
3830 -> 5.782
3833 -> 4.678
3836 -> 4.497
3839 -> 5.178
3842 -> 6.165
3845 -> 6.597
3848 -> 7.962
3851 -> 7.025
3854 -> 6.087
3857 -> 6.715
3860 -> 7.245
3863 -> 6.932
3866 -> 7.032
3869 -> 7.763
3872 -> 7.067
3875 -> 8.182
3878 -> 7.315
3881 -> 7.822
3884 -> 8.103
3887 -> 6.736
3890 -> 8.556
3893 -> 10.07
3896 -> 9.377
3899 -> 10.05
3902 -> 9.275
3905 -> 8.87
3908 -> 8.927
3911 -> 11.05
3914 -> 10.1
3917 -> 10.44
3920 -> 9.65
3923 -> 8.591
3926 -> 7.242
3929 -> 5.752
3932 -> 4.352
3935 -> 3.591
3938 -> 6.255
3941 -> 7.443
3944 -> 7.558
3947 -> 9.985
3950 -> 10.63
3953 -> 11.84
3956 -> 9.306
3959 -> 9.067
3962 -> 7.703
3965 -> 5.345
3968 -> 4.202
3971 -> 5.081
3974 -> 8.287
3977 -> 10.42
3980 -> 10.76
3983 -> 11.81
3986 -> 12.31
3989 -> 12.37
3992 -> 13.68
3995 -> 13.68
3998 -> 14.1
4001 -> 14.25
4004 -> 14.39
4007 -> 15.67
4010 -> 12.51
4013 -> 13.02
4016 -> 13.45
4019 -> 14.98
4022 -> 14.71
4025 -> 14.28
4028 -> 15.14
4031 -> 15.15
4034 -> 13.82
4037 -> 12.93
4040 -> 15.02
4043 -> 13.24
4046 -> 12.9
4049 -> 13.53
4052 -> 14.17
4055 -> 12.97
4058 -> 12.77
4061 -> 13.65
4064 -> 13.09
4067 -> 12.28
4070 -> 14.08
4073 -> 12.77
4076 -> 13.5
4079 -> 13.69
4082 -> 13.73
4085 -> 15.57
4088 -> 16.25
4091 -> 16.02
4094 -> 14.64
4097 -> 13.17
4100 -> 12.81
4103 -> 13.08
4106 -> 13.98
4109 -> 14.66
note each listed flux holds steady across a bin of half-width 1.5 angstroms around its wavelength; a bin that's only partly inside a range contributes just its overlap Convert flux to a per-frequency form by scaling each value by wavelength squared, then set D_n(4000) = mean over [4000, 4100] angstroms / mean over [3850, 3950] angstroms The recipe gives 1.9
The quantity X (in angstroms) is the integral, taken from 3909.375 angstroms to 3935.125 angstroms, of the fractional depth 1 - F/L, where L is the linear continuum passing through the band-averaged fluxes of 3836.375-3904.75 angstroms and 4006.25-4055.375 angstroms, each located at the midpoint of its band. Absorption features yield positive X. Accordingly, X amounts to 3.9 angstroms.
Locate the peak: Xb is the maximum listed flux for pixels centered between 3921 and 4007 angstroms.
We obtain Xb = 15.67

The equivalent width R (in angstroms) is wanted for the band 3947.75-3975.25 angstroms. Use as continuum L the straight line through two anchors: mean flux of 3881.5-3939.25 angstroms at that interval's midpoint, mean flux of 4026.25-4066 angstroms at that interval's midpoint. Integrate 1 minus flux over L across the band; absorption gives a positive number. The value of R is 6.01 angstroms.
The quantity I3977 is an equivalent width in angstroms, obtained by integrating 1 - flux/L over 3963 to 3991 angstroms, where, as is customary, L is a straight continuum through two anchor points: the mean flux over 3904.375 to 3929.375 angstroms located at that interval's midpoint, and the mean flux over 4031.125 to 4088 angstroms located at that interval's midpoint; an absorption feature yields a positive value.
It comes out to 5.3 angstroms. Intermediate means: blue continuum 9.11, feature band 9.02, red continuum 13.6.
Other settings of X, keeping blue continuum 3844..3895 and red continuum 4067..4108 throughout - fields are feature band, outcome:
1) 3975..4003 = -3.63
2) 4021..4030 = -1.88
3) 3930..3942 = 5.27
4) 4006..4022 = -2.85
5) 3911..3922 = -1.51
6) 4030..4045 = -1.70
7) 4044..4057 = -0.43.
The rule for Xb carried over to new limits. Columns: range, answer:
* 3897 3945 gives 11.05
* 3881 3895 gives 10.07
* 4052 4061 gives 14.17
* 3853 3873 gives 7.763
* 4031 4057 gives 15.15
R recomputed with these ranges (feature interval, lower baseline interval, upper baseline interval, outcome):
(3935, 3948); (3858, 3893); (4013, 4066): 3.7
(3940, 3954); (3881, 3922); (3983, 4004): 2.3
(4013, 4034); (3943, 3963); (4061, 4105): -4.5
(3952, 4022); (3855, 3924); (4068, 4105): 0.4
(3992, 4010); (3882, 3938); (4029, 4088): -4.0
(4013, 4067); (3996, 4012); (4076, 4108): 1.5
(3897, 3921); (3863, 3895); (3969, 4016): -2.2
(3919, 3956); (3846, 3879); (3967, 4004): 7.1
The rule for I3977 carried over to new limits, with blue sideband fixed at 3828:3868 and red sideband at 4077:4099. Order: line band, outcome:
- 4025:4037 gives -1.7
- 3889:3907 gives -3.0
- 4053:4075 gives 1.1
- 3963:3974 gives 5.3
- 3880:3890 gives -0.1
